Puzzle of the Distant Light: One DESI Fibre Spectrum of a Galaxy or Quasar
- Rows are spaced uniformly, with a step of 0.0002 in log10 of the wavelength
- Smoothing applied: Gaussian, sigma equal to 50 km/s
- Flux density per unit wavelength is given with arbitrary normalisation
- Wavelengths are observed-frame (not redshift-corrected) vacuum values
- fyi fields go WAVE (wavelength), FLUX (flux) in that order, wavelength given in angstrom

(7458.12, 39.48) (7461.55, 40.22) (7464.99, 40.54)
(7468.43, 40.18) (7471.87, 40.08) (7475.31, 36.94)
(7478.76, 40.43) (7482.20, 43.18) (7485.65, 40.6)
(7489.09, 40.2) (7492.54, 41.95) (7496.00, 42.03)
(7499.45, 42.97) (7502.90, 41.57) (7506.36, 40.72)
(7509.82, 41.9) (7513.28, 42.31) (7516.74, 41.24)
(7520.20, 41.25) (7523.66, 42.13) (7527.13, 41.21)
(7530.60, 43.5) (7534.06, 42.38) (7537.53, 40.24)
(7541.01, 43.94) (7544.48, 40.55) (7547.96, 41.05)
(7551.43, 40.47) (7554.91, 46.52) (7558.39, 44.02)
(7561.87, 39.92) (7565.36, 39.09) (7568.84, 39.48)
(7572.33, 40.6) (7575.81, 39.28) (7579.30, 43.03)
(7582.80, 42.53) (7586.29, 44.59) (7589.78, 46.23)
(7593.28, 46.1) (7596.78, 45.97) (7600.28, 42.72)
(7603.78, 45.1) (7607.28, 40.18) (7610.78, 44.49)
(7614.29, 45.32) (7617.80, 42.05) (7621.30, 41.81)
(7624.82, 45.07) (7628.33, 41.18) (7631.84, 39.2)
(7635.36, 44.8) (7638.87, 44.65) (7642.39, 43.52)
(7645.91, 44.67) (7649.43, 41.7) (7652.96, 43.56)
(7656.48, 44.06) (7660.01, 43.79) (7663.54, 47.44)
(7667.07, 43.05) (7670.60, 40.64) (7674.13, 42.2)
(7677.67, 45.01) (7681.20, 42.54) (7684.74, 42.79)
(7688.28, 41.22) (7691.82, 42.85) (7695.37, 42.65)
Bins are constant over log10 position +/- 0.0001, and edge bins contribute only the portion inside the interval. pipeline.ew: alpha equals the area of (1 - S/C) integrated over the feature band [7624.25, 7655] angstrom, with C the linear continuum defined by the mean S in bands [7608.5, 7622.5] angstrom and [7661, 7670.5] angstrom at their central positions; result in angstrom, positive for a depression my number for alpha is 0.52 angstrom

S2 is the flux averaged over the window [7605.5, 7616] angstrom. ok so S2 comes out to 43.3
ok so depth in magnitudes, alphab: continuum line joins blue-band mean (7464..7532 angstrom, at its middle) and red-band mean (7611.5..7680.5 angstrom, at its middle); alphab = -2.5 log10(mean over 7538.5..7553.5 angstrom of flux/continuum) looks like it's 0.01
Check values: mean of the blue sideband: 41.2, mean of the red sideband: 43.4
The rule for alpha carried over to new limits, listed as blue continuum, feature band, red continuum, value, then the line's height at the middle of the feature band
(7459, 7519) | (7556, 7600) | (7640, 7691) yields -0.5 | 42.2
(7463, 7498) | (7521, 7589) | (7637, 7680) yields 0.0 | 41.9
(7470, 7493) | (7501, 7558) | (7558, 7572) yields -2.3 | 40.3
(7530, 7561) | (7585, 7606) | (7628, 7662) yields -1.1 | 42.8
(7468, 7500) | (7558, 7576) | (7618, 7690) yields 0.7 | 41.9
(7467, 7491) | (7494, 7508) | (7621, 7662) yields -0.4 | 40.7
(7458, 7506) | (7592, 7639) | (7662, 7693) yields -1.2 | 42.3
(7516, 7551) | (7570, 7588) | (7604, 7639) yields 0.2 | 42.3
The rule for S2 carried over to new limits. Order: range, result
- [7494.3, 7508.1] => 41.8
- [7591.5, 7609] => 44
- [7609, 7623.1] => 43.4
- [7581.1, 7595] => 44.9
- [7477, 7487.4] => 41.4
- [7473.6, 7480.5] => 38.7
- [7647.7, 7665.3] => 44.1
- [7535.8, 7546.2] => 41.6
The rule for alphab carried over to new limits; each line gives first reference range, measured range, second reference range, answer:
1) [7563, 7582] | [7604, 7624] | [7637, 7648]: -0.01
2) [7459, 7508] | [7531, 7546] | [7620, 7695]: -0.01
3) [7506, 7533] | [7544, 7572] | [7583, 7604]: 0.05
